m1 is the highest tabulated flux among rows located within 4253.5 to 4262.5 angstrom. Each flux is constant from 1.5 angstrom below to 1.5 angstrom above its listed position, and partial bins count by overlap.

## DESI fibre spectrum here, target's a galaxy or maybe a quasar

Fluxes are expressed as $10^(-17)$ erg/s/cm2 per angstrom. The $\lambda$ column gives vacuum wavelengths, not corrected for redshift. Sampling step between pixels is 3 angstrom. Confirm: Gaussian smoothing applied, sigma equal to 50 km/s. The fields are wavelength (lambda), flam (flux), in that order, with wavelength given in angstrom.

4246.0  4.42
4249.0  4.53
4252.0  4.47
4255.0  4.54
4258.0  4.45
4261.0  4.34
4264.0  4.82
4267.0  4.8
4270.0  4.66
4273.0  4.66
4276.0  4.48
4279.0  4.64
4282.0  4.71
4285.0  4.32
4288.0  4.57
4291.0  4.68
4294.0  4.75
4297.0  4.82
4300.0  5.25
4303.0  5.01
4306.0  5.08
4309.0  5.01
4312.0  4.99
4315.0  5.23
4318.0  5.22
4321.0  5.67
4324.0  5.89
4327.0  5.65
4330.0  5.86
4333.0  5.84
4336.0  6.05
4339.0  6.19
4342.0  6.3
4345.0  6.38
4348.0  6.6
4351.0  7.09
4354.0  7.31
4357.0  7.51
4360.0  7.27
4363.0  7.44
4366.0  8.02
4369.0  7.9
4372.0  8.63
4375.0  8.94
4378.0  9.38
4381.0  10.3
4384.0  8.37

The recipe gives 4.54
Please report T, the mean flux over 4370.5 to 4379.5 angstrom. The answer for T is 8.98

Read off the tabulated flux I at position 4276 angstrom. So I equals 4.48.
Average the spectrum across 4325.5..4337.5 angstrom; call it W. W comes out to 5.85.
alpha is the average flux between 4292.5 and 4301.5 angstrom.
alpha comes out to 4.94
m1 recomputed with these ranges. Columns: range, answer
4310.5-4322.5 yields 5.67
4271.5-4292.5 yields 4.71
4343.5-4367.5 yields 8.02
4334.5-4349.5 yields 6.6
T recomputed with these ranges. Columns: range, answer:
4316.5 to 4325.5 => 5.59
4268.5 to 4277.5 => 4.6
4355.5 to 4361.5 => 7.39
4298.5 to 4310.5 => 5.09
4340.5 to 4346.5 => 6.34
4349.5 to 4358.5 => 7.3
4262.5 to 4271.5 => 4.76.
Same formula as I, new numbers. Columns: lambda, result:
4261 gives 4.34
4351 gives 7.09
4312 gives 4.99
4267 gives 4.8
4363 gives 7.44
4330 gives 5.86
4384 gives 8.37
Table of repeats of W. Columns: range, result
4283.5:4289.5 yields 4.45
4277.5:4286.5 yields 4.56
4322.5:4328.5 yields 5.77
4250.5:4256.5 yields 4.5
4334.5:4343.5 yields 6.18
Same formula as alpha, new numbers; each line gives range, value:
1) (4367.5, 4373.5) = 8.27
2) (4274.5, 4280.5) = 4.56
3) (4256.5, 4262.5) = 4.4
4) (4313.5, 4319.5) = 5.23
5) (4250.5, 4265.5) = 4.52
